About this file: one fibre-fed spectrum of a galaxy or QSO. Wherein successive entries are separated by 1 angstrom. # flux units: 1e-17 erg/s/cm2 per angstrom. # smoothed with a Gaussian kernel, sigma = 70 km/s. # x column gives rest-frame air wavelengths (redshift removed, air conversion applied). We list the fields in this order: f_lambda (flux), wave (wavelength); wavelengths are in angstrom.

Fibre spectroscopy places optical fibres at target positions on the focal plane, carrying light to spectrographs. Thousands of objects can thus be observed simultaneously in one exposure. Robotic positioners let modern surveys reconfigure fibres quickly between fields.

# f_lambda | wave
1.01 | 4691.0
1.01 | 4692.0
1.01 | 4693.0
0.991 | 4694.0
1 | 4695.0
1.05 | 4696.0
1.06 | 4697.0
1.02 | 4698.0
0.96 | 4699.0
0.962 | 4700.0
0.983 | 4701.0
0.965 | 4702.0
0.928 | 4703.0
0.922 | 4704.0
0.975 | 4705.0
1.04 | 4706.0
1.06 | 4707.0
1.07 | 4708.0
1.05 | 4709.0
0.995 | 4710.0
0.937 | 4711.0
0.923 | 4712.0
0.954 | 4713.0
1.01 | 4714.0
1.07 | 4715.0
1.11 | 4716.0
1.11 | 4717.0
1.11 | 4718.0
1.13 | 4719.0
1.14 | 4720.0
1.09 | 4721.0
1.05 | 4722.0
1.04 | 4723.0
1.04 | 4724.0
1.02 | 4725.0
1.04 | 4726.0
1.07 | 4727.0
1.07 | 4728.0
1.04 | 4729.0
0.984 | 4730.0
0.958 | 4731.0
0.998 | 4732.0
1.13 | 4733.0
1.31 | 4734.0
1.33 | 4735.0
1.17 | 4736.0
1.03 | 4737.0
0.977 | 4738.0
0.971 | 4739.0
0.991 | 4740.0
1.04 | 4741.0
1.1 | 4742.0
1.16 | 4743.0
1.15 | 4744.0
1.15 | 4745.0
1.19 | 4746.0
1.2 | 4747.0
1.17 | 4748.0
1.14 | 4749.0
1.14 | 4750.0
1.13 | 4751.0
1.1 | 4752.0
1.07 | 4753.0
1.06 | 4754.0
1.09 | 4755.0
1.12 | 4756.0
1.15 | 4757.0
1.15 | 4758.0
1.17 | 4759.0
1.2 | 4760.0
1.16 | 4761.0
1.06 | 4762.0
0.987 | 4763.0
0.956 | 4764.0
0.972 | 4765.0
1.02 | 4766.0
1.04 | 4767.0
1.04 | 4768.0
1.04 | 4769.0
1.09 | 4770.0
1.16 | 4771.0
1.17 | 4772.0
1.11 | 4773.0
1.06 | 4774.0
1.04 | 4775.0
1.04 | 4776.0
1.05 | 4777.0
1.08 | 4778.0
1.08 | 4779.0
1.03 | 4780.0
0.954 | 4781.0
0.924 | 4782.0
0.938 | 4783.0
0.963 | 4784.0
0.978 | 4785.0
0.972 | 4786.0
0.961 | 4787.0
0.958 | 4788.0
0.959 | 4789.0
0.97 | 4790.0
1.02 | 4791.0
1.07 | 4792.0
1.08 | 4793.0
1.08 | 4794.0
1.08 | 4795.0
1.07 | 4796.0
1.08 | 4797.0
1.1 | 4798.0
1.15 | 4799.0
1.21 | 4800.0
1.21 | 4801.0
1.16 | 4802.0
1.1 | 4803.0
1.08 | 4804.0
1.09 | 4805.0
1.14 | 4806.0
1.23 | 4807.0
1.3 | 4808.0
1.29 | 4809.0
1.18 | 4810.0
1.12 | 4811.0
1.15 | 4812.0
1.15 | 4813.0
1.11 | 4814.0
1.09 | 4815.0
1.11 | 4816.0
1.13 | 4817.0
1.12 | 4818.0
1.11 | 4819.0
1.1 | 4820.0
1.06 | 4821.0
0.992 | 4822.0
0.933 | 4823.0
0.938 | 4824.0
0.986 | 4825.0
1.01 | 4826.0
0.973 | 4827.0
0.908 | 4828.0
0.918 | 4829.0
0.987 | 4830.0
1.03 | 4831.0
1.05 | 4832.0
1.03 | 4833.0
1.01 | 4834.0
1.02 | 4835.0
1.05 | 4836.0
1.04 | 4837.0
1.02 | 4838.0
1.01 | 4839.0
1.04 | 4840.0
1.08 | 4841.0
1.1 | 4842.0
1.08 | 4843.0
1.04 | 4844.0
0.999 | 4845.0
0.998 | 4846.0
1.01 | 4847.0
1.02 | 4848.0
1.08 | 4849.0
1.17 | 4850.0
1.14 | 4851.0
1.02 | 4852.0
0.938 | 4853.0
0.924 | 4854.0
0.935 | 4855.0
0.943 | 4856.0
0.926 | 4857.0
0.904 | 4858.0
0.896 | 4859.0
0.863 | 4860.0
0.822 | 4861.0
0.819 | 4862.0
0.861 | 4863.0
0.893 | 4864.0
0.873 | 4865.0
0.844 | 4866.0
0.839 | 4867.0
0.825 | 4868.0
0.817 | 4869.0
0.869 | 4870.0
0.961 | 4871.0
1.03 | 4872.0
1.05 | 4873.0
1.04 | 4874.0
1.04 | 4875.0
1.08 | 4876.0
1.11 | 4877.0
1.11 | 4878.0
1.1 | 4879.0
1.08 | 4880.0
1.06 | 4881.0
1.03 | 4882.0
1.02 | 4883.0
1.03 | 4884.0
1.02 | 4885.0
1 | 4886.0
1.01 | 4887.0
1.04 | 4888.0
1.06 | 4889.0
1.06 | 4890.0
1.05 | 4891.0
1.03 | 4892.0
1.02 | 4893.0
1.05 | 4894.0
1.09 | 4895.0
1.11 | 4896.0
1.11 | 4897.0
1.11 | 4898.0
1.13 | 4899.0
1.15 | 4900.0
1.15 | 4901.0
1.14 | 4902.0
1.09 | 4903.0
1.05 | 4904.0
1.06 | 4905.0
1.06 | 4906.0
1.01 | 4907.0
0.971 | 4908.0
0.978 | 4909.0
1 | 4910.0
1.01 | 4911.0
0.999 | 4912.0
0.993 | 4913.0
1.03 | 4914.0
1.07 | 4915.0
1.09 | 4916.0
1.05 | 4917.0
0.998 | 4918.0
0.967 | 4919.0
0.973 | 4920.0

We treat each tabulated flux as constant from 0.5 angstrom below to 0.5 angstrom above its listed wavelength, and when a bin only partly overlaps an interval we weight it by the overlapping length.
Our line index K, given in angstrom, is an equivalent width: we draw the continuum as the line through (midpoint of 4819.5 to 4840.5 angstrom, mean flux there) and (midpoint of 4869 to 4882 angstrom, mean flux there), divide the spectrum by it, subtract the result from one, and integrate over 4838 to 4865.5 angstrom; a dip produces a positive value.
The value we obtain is 1.10 angstrom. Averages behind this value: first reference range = 1.01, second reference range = 1.03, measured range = 0.978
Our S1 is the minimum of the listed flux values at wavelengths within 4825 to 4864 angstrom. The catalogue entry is 0.819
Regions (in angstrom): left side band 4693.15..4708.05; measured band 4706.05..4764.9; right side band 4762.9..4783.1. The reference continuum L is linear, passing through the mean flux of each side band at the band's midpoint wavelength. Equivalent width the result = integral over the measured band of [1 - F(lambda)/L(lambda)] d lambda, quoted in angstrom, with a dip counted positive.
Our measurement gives -3.7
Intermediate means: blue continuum 0.997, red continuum 1.04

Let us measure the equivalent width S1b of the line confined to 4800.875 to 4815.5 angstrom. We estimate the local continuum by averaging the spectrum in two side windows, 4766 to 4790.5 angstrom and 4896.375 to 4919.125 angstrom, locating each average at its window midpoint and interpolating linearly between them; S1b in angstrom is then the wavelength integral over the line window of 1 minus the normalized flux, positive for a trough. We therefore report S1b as -1.8 angstrom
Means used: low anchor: 1.03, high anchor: 1.05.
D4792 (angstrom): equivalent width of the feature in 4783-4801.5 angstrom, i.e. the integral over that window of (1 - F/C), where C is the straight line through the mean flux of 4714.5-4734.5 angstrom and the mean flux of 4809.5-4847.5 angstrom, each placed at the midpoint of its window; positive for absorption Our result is 0.1 angstrom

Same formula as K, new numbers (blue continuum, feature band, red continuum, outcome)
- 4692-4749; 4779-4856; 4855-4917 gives -1.95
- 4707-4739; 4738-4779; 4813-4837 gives -1.57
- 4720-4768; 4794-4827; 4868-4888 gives -1.71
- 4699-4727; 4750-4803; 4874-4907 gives -1.18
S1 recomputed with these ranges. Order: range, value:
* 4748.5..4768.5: 0.956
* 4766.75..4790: 0.924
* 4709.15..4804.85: 0.923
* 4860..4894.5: 0.817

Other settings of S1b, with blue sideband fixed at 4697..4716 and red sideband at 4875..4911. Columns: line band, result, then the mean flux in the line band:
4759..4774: -0.86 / 1.07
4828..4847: 0.31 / 1.02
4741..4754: -1.61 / 1.13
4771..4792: 0.08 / 1.02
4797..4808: -1.30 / 1.15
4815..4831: 0.24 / 1.02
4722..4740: -1.12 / 1.07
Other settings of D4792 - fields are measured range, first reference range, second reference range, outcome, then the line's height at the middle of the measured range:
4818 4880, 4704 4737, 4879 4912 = 3.93 angstrom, 1.06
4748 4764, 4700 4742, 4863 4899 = -1.15 angstrom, 1.04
